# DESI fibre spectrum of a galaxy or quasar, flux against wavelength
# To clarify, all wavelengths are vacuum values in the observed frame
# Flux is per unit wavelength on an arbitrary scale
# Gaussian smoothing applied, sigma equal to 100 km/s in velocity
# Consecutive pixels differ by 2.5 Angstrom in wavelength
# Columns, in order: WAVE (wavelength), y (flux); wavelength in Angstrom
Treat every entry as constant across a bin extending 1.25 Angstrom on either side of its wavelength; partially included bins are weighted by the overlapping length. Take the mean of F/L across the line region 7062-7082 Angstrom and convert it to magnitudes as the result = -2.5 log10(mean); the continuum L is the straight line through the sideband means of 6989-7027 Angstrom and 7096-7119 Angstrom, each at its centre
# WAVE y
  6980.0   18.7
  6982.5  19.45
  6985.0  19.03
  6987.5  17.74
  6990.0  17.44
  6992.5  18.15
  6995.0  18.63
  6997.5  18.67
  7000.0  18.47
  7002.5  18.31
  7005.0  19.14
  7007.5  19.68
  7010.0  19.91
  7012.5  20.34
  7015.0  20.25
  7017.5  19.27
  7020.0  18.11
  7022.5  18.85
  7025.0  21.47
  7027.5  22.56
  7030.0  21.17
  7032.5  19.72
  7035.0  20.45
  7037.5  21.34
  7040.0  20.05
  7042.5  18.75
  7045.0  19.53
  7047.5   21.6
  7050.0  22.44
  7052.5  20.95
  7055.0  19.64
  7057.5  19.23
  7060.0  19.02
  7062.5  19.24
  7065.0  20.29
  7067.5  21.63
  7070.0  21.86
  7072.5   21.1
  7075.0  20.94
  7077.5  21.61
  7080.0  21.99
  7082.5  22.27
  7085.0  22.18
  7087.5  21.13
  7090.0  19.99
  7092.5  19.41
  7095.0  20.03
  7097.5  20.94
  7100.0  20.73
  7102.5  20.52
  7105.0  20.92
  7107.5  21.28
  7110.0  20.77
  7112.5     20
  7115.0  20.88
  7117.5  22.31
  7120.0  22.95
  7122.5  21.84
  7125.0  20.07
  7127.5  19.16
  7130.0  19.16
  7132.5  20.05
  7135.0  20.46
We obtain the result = -0.05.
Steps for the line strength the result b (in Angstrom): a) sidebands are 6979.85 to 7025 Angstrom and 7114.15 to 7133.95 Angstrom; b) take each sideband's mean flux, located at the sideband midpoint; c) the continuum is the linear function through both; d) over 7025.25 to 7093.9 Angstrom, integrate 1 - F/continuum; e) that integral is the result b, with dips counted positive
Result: -3.2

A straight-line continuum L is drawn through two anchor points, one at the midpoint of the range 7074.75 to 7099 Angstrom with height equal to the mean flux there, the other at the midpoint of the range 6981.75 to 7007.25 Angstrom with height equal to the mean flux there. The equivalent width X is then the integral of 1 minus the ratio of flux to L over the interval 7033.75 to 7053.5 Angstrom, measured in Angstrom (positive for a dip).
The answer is -0.8 Angstrom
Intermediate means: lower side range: 18.5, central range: 20.6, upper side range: 21.1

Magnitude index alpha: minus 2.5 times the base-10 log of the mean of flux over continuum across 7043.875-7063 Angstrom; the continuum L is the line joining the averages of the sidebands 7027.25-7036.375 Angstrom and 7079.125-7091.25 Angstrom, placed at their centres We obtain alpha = 0.04 mag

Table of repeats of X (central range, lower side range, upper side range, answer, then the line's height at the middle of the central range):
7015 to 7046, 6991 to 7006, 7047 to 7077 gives -0.81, 19.6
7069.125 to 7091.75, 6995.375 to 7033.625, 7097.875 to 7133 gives -1.10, 20.4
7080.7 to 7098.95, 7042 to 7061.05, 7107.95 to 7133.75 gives -0.34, 20.5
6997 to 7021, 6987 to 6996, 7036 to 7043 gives -0.57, 18.8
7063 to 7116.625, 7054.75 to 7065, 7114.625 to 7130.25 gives -2.16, 20.2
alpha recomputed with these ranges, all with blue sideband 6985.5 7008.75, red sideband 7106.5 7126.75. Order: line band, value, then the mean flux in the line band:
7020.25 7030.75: -0.09 mag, 20.7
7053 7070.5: -0.01 mag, 20.1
